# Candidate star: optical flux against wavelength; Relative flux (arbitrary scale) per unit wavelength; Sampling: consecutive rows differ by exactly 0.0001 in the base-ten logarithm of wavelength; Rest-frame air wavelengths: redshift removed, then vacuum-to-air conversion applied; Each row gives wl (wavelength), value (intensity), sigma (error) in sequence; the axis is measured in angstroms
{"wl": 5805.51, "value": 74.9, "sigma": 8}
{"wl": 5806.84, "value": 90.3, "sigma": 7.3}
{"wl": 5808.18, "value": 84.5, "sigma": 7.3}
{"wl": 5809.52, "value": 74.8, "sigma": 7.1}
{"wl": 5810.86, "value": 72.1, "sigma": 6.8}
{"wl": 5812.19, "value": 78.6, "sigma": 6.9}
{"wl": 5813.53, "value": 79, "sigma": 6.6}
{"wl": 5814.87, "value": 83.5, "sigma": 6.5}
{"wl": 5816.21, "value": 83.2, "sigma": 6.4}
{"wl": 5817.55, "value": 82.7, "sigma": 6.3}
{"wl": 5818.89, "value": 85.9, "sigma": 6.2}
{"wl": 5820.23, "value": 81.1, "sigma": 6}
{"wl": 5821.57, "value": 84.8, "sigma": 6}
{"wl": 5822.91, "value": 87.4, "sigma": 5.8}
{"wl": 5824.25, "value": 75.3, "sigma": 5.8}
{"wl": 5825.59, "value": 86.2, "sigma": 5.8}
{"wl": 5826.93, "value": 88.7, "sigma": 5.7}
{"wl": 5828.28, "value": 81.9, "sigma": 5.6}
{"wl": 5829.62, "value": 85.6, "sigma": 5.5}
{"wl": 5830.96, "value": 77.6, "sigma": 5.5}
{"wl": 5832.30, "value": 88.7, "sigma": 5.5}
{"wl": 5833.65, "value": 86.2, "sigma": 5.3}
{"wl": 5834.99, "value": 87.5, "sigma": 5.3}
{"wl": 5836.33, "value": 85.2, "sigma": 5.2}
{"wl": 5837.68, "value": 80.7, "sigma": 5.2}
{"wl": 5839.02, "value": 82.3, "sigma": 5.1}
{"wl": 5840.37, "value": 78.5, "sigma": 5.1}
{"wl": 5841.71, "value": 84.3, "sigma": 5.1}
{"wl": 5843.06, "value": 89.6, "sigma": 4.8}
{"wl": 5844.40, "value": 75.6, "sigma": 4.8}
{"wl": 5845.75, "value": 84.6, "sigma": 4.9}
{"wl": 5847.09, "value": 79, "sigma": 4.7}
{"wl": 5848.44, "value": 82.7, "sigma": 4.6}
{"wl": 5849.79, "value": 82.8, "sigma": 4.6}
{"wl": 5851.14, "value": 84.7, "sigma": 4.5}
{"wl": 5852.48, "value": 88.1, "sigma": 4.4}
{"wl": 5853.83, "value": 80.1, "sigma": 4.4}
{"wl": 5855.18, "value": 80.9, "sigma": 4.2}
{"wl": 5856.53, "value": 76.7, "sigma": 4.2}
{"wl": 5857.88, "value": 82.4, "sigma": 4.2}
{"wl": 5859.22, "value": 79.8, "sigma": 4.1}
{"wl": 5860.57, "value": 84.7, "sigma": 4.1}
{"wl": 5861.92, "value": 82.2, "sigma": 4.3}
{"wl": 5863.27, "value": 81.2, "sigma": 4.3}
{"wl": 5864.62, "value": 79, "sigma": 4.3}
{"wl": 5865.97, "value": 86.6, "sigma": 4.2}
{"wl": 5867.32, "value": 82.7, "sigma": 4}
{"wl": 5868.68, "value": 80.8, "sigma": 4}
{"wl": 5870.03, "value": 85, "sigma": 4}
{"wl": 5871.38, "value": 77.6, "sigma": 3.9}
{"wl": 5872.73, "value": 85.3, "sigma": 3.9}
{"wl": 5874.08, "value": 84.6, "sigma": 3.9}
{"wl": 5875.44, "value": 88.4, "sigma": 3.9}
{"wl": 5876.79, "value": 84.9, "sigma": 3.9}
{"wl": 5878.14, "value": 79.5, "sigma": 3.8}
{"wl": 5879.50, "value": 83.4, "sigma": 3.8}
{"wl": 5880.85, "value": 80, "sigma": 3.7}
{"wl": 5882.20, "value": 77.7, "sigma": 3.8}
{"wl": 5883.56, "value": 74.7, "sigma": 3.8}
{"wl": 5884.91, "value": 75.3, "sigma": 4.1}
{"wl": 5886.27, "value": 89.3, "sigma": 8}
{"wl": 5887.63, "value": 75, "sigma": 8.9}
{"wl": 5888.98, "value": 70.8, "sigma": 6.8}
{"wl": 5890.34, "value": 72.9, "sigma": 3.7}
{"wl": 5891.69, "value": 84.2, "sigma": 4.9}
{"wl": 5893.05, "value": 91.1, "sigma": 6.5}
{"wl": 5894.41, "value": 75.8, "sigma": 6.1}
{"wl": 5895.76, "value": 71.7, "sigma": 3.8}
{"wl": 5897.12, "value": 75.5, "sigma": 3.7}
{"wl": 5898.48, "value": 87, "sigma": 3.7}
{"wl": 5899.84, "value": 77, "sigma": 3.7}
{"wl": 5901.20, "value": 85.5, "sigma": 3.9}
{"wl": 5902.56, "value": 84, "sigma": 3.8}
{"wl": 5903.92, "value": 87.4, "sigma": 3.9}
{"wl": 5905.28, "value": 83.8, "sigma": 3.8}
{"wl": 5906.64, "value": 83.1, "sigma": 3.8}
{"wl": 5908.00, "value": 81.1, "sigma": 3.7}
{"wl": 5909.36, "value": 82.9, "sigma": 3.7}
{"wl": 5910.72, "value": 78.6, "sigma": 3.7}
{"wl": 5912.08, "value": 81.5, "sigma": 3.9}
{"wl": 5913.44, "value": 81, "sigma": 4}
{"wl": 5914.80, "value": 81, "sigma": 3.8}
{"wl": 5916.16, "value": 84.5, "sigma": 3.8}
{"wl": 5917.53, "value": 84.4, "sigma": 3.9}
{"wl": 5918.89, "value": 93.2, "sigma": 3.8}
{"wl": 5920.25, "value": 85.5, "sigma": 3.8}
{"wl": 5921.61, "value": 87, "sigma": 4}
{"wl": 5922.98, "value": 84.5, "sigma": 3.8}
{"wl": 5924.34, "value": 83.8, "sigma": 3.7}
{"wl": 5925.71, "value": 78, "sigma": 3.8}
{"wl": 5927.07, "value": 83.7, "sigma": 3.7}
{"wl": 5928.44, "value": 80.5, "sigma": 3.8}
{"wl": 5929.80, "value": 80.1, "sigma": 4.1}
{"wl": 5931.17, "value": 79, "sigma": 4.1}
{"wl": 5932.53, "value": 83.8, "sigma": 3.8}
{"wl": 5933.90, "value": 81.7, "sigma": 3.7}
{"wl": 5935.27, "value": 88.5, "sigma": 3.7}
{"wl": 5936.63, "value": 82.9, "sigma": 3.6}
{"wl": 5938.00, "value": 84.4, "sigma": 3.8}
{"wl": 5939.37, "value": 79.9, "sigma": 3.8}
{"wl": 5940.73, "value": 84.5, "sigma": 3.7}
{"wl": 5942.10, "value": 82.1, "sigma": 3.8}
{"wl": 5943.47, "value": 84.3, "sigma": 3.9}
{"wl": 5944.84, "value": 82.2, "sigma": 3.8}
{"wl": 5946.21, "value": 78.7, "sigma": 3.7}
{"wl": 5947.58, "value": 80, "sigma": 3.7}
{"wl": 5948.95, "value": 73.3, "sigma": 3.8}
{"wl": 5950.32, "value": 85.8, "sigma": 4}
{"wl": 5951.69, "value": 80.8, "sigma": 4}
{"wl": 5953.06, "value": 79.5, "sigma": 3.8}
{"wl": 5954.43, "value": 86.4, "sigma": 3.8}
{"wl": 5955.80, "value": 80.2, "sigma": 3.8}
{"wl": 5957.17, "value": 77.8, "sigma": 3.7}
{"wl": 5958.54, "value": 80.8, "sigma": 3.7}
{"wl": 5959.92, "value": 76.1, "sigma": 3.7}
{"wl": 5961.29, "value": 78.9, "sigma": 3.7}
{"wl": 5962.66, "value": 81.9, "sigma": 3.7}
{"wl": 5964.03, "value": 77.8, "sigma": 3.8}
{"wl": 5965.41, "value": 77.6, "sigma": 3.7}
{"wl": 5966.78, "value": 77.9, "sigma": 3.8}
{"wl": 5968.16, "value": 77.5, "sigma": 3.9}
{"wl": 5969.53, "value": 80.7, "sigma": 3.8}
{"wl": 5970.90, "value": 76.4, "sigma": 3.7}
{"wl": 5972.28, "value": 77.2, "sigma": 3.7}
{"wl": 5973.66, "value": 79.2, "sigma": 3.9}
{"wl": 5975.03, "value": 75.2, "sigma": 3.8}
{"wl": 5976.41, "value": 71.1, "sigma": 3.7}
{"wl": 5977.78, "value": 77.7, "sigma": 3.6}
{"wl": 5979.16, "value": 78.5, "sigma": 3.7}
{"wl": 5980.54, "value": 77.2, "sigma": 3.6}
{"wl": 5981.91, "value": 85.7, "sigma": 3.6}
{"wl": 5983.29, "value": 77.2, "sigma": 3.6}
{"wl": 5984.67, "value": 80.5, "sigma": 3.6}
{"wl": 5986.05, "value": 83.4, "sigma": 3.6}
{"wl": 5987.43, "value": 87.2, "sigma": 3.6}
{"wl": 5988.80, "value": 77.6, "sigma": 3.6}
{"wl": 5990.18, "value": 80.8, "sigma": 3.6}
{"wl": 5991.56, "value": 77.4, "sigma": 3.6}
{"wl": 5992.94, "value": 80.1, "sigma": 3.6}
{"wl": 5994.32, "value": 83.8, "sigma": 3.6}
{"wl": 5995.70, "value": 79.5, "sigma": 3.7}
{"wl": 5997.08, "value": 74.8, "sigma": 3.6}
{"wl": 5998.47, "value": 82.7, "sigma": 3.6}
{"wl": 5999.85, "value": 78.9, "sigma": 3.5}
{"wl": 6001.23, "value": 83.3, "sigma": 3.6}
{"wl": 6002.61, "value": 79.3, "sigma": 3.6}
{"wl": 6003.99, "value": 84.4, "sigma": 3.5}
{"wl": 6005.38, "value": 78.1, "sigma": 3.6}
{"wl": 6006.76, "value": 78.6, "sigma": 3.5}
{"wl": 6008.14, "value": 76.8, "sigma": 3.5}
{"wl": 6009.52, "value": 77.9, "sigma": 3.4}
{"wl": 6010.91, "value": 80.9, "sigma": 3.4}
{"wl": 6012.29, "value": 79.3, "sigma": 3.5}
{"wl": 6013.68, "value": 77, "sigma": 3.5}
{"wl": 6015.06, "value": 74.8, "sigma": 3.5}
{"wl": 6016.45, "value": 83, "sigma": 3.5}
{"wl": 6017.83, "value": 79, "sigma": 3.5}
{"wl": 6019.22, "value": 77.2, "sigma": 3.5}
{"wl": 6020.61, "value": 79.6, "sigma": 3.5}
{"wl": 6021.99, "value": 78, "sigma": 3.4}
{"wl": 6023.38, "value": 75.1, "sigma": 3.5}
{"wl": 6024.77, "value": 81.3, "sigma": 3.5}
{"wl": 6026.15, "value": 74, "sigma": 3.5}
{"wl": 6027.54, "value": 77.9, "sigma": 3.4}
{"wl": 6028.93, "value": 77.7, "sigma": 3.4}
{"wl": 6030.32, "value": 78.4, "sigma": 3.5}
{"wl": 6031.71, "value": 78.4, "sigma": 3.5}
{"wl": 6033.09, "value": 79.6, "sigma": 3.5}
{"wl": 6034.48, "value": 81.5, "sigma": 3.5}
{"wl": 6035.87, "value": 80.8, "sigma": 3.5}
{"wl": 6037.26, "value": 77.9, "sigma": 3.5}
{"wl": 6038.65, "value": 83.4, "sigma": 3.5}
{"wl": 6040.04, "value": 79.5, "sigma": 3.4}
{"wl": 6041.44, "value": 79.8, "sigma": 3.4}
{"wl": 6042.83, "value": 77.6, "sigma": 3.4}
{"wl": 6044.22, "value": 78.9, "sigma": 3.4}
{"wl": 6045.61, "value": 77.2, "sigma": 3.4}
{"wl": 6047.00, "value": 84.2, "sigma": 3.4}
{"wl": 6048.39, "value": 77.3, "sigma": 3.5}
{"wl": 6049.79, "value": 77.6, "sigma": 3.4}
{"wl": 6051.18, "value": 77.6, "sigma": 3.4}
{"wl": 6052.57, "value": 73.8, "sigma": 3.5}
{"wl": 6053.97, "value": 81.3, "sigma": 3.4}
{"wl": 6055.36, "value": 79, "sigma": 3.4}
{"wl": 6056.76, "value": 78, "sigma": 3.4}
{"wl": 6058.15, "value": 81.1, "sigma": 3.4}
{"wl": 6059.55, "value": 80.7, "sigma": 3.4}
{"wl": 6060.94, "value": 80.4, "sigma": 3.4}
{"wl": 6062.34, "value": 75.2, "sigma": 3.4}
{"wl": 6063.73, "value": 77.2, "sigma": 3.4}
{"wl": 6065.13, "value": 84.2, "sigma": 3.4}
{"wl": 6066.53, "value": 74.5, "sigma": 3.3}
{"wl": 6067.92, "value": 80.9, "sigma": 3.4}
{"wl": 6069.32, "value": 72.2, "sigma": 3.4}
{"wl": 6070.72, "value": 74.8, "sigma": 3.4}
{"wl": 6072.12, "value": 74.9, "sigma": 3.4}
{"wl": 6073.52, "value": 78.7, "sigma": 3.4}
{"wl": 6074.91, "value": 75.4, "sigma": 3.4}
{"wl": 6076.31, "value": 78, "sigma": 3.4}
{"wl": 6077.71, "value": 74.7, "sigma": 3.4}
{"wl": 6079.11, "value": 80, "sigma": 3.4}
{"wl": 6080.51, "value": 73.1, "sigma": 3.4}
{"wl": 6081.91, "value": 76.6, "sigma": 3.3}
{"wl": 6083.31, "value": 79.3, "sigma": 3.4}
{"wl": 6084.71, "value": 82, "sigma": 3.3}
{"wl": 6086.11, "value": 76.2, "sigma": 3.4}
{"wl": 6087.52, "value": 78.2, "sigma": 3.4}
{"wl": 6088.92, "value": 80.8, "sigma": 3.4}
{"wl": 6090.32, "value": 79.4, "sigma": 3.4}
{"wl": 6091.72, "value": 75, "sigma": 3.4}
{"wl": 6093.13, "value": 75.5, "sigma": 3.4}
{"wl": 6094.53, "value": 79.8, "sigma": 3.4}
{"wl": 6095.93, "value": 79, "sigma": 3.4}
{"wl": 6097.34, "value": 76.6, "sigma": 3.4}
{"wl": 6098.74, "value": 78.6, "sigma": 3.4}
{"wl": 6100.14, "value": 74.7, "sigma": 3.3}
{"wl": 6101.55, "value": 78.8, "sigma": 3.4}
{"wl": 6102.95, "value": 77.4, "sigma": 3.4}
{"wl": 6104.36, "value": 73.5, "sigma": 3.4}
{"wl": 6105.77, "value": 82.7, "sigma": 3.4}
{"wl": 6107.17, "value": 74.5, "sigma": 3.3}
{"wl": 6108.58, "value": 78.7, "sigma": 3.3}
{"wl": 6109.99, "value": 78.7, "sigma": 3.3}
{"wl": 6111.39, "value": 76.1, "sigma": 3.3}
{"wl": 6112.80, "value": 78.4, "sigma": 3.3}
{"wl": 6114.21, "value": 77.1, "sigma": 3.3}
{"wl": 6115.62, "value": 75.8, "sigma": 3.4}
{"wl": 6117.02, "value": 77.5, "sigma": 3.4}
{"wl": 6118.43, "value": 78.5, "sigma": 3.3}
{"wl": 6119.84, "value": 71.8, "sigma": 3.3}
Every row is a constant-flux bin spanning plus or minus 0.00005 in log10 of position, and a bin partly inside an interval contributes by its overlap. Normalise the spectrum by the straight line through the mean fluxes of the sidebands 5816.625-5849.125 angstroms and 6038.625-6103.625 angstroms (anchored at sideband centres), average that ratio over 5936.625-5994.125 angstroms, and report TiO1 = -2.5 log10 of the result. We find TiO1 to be 0.01 mag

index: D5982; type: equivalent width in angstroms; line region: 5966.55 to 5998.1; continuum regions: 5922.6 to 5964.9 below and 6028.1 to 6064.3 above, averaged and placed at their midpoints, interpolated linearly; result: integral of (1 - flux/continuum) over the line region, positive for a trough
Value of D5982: 0.6 angstroms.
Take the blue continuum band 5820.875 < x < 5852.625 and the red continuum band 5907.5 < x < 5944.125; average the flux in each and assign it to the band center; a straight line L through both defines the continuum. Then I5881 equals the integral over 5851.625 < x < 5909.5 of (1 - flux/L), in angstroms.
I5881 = 1.4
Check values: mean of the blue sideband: 83.6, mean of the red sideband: 83.1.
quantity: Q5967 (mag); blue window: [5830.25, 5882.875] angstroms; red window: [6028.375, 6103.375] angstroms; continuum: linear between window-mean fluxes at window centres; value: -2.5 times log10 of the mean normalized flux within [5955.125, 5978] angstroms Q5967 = 0.03 mag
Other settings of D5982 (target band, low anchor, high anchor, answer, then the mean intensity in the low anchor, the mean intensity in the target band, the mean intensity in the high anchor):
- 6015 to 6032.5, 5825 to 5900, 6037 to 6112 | 0.2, 81.9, 78.2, 78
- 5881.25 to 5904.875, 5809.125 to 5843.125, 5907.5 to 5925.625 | 1.0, 82.7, 79.7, 83.6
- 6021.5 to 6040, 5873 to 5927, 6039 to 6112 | 0.0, 81.8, 78.8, 77.9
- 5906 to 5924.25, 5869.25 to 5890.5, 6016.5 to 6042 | -0.8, 80.5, 83.8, 78.9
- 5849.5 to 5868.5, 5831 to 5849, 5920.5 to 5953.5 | 0.2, 83.3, 82.2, 82.1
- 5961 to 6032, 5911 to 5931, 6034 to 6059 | 1.7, 83.3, 78.9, 79.2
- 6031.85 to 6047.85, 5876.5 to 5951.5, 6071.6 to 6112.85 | -0.2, 81.7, 80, 77.5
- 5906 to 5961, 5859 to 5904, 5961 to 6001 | -1.4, 81.1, 82.2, 79.2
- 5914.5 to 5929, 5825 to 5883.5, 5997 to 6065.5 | -0.5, 82.8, 84.3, 79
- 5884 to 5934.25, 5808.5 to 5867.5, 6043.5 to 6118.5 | -0.4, 82.4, 81.7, 77.8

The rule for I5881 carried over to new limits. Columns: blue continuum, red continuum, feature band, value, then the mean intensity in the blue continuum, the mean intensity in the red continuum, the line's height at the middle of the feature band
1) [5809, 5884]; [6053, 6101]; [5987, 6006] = -0.3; 82.3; 77.8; 79.4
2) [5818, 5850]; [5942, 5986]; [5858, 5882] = -0.1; 83.4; 79.3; 82.3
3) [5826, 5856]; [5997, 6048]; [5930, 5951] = -0.2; 83.4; 79.1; 81.1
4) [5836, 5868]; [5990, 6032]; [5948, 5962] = 0.0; 82.2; 78.9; 80.1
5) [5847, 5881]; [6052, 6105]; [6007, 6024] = 0.2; 82.5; 77.6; 79.1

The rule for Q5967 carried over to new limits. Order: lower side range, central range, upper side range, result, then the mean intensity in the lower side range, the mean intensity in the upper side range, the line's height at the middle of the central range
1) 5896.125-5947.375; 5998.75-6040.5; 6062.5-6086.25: 0.00 mag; 82.8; 77.2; 79.2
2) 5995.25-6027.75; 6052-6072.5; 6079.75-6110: 0.00 mag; 78.8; 77.6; 78.1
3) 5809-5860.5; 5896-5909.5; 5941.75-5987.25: -0.02 mag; 82.4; 79.4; 80.8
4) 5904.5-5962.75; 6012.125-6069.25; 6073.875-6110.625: 0.01 mag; 82.1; 77.6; 79.1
